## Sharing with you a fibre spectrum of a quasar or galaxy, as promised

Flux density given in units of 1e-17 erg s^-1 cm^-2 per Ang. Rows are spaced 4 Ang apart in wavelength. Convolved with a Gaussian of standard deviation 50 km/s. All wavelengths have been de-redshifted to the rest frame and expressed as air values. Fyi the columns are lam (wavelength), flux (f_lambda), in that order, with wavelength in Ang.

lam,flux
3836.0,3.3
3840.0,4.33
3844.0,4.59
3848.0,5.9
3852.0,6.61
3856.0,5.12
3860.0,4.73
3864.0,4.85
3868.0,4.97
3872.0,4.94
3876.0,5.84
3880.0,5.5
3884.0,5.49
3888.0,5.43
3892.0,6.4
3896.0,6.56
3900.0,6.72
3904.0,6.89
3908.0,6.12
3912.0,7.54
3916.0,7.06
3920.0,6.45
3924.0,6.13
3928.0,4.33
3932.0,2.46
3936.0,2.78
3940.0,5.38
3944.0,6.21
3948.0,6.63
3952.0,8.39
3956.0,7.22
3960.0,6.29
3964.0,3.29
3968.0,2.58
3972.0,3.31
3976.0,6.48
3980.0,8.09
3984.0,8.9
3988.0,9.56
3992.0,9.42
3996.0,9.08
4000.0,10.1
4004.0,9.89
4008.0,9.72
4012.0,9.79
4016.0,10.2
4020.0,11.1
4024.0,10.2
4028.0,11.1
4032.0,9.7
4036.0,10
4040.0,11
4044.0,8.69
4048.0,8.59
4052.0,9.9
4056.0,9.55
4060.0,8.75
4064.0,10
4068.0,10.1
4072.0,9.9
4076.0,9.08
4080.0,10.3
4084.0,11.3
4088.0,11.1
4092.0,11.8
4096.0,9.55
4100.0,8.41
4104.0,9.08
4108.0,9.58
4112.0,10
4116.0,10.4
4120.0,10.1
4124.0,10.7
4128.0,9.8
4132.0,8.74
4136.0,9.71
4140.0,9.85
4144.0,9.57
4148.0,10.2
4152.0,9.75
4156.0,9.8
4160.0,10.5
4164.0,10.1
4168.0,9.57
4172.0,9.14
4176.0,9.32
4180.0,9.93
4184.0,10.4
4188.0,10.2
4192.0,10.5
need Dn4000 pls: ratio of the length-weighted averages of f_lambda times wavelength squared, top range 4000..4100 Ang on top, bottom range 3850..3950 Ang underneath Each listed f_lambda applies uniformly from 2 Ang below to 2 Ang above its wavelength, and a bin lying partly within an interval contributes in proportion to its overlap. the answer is 1.9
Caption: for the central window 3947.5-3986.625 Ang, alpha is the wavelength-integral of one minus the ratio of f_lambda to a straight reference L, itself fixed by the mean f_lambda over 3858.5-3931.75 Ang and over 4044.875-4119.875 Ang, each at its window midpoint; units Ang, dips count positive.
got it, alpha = 6.4 Ang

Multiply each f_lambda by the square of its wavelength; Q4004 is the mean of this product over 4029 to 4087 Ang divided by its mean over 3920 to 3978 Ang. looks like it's 2.01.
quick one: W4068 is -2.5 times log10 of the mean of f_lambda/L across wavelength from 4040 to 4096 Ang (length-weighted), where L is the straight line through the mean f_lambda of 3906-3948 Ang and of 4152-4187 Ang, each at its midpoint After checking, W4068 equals -0.23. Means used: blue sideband 5.5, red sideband 9.85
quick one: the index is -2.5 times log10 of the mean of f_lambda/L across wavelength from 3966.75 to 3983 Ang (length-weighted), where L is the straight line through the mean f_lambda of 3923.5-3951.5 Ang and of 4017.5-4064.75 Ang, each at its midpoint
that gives 0.242 mag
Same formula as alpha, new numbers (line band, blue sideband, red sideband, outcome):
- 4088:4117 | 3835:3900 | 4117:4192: -2.7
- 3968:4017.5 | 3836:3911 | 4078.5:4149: -4.0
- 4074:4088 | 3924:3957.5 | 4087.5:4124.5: -1.5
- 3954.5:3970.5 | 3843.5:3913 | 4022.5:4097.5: 6.2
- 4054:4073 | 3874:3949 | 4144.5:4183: -3.3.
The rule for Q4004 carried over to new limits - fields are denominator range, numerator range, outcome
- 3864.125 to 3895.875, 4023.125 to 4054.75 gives 1.93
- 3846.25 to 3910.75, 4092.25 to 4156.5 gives 1.91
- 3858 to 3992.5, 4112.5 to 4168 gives 1.86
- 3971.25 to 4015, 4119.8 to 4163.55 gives 1.21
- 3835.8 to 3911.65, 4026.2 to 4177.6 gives 1.98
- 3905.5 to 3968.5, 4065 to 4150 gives 1.93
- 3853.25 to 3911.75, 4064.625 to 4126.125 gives 1.95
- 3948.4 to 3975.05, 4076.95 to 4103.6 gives 2.06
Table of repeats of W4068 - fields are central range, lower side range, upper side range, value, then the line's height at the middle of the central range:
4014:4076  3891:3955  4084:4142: -0.162 mag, 8.55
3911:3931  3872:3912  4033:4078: 0.112 mag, 6.74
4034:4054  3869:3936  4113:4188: -0.188 mag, 8.11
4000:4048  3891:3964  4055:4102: -0.179 mag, 8.56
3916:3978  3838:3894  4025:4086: 0.347 mag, 7.27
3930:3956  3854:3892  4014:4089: 0.301 mag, 7.13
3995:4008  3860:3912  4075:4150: -0.221 mag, 7.94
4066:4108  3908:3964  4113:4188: -0.160 mag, 8.68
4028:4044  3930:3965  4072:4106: -0.213 mag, 8.34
